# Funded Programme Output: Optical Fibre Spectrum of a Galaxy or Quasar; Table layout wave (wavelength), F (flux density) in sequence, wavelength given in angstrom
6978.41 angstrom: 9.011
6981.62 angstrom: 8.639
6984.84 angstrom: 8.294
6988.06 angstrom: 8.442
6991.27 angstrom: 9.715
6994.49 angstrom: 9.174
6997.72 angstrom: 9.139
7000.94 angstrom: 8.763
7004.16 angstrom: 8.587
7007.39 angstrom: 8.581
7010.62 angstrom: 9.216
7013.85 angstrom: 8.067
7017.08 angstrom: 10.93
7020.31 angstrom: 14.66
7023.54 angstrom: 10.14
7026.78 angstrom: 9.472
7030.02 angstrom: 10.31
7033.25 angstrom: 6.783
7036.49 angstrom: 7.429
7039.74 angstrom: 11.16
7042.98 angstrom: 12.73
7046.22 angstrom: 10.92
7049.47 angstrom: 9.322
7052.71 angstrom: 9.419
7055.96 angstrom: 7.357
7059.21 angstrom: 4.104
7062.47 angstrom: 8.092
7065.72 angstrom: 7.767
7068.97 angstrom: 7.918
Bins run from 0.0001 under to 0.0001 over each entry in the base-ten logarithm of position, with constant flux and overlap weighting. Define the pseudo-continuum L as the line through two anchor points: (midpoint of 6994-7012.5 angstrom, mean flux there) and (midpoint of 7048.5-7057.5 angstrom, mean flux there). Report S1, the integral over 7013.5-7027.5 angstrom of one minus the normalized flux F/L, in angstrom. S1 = -3.4 angstrom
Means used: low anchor 8.88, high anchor 8.67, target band 11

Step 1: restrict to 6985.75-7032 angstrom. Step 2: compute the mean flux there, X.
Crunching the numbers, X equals 9.62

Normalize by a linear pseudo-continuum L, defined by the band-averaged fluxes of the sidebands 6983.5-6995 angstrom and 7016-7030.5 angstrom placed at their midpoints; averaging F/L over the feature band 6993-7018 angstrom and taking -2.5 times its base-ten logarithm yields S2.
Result 0.111 mag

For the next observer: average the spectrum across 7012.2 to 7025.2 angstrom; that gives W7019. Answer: 10.9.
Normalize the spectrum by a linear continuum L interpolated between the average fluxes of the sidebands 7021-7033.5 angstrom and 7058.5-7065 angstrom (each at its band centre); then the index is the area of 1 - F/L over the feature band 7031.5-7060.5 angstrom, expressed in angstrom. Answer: -2.8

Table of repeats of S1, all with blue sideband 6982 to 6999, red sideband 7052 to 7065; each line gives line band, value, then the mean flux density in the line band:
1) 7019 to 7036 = -4.3 angstrom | 10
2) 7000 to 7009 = -0.1 angstrom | 8.64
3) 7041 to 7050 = -4.5 angstrom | 11.2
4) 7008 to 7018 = -1.1 angstrom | 9.21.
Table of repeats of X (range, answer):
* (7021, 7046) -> 9.97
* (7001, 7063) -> 9.34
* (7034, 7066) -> 8.82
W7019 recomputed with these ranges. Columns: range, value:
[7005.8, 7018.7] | 9.2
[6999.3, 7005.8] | 8.68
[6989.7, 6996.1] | 9.44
